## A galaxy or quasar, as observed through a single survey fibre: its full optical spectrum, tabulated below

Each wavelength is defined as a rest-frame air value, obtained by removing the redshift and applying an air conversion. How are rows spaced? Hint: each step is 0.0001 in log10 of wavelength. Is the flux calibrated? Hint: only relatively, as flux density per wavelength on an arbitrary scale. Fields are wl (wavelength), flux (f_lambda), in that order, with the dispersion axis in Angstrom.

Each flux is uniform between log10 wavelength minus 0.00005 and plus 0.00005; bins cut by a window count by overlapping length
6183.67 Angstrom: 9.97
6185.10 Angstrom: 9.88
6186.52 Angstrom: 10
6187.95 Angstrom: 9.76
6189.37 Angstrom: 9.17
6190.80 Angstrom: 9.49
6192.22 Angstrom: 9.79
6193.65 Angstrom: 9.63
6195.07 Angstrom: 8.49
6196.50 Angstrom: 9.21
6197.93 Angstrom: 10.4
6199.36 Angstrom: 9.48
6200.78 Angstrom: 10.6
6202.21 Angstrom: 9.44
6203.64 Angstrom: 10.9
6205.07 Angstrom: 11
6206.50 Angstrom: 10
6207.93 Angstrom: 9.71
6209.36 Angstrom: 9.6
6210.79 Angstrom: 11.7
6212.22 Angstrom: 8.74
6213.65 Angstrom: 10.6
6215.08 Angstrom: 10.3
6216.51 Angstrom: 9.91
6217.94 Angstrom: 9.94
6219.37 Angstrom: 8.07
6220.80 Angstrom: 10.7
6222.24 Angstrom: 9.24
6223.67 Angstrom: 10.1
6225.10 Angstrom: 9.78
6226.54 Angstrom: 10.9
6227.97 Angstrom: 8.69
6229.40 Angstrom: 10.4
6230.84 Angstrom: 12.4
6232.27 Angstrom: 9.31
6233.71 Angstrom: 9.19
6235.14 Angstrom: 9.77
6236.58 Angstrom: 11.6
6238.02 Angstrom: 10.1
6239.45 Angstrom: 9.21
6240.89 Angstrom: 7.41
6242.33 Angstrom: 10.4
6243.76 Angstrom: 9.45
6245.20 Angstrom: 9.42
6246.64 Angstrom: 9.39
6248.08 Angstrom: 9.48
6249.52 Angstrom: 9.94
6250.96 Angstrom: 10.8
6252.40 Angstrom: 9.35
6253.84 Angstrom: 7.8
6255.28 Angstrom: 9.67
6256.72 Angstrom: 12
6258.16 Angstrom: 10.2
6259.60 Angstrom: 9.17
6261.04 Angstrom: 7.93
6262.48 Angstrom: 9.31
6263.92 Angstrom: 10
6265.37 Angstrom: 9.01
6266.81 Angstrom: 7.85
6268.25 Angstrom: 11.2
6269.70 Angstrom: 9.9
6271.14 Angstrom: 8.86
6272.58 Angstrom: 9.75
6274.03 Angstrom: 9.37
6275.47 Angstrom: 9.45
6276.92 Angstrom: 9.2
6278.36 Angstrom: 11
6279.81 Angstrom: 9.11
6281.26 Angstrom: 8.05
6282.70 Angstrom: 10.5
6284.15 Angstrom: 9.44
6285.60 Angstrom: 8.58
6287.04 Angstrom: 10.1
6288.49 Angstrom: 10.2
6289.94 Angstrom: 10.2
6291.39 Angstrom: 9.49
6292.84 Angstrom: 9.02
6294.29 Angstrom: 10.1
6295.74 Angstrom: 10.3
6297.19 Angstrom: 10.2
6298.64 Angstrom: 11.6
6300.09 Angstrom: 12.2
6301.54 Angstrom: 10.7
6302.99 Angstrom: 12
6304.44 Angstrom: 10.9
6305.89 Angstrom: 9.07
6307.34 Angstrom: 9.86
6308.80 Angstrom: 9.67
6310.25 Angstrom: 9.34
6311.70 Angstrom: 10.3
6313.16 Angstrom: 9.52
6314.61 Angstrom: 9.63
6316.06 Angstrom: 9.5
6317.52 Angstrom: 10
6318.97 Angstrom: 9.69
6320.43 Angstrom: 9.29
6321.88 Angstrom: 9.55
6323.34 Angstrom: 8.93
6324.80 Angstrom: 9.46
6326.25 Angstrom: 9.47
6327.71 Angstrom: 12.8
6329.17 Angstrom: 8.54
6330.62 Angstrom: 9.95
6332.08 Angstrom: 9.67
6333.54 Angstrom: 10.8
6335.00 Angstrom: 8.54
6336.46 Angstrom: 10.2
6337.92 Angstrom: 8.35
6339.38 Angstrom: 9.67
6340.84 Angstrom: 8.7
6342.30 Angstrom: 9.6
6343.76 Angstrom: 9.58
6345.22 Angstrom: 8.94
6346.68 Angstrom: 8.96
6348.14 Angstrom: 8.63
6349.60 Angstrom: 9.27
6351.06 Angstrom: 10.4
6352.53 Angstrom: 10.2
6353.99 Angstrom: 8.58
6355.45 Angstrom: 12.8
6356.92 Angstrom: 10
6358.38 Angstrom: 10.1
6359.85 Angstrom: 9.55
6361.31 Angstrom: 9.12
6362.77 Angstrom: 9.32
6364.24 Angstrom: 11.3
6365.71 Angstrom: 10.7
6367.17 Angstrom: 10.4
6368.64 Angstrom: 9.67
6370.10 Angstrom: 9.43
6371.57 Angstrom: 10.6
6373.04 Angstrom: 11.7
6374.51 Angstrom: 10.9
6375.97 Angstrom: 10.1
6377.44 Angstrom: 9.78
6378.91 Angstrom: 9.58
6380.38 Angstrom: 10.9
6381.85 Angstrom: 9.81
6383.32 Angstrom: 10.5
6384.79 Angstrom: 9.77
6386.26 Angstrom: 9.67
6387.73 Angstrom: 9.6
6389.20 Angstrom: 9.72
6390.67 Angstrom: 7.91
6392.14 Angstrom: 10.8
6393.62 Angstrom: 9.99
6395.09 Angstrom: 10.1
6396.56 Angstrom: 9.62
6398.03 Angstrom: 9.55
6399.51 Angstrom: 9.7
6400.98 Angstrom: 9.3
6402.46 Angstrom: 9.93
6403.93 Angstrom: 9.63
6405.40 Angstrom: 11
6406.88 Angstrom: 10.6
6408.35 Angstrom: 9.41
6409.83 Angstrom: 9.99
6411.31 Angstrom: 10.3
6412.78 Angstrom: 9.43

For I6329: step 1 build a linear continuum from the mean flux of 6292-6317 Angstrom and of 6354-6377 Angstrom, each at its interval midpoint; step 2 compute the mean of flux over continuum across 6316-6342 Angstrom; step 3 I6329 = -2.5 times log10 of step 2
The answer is 0.07 mag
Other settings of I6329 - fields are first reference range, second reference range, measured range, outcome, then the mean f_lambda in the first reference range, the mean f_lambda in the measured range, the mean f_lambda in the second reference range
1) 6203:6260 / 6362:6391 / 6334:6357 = 0.06 mag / 9.91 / 9.53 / 10.1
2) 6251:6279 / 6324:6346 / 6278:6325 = -0.04 mag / 9.56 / 9.92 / 9.61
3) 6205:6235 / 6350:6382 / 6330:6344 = 0.08 mag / 9.99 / 9.49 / 10.2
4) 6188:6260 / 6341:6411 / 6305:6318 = 0.03 mag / 9.84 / 9.66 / 9.92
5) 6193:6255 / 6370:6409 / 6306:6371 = 0.02 mag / 9.83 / 9.72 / 10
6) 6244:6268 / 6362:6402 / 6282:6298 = -0.02 mag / 9.49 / 9.83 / 10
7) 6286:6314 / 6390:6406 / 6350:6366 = -0.02 mag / 10.2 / 10.2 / 9.77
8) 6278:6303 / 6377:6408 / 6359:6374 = -0.03 mag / 10.1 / 10.2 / 9.87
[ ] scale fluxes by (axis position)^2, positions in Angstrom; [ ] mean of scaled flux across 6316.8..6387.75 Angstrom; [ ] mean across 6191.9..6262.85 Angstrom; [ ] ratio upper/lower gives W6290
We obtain 1.05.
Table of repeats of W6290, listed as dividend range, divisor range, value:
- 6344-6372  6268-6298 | 1.04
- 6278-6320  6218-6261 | 1.04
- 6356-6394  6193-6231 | 1.06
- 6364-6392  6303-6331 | 1.05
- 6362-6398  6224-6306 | 1.06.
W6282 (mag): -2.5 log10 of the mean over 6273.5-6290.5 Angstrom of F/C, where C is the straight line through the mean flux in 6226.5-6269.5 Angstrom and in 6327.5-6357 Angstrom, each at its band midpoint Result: 0.010 mag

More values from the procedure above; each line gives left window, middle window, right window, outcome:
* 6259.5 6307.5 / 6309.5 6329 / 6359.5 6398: 0.01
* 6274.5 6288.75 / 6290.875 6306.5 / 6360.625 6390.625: -0.10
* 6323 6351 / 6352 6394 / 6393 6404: -0.05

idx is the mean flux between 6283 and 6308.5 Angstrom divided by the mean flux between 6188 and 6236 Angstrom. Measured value 1.0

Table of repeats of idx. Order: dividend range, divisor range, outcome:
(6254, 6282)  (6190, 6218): 0.95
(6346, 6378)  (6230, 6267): 1.04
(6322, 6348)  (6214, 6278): 0.98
